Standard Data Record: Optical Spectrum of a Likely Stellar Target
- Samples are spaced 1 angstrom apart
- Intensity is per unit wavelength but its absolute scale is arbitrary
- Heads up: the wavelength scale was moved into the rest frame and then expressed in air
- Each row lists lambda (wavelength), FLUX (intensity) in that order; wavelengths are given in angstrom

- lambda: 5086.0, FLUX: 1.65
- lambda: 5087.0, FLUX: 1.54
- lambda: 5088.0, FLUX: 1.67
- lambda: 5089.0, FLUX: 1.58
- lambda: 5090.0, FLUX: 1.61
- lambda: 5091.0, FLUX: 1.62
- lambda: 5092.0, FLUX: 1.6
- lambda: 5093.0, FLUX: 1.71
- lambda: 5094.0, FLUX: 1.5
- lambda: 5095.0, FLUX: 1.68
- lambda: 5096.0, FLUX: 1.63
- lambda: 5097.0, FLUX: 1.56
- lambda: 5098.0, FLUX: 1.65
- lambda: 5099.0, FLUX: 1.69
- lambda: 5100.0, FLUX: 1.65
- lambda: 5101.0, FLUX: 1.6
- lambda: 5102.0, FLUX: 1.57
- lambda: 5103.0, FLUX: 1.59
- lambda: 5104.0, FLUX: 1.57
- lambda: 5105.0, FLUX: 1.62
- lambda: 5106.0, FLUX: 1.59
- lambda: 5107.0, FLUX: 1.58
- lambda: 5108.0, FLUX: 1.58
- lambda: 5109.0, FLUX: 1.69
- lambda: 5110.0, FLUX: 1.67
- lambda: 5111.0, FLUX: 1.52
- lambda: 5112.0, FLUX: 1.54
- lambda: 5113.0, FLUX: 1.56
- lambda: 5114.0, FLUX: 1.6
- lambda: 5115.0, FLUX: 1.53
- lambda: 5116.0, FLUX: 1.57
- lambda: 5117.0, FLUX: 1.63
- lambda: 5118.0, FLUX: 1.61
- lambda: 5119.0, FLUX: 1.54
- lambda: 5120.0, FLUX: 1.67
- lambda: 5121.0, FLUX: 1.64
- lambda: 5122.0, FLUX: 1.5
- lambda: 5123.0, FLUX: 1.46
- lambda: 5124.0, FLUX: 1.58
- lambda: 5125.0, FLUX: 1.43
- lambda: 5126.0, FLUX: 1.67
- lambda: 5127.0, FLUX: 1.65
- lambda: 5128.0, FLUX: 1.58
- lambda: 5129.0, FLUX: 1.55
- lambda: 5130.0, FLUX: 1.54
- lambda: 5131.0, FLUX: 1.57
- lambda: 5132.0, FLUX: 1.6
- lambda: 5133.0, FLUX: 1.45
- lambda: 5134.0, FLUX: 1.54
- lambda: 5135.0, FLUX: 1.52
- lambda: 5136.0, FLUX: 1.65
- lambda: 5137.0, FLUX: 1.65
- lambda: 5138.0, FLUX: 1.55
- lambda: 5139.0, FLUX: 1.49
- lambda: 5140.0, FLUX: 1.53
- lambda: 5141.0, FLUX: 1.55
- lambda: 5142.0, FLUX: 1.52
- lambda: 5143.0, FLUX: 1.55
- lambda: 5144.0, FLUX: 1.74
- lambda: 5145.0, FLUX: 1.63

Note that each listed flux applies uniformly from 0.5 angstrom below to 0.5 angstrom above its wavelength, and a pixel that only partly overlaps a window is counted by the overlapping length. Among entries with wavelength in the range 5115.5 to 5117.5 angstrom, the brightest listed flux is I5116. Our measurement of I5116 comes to 1.63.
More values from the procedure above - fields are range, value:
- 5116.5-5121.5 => 1.67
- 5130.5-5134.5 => 1.6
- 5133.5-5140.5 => 1.65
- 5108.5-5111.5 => 1.69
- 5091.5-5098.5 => 1.71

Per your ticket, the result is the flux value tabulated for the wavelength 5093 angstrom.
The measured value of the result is 1.71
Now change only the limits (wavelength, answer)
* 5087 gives 1.54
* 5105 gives 1.62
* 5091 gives 1.62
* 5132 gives 1.6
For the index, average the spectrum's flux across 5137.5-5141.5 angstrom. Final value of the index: 1.53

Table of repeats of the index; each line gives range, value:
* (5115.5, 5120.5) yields 1.6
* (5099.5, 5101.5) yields 1.62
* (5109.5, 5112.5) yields 1.58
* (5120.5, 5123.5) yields 1.53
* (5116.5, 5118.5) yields 1.62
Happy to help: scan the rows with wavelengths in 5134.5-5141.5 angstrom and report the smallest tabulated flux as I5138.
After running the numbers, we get 1.49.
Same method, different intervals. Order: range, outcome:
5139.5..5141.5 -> 1.53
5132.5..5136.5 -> 1.45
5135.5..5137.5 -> 1.65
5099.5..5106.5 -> 1.57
